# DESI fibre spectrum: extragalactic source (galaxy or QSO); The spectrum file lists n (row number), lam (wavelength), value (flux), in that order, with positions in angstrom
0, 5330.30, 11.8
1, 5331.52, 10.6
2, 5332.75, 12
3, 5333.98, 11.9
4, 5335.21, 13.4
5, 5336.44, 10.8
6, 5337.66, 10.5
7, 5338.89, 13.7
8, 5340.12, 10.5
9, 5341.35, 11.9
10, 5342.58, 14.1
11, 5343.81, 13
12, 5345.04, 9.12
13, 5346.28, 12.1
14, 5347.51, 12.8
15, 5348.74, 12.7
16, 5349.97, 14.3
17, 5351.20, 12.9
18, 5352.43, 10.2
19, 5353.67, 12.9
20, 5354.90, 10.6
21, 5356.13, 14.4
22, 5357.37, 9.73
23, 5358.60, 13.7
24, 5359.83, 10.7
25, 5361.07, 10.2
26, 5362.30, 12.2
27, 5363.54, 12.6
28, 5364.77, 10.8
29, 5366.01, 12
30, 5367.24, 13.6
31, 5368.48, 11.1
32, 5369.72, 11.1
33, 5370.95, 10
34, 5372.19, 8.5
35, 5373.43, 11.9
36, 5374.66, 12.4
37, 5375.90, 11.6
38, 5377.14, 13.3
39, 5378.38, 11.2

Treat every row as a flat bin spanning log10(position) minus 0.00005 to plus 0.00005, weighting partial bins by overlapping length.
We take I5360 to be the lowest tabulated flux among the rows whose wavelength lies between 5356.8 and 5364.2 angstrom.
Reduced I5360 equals 9.73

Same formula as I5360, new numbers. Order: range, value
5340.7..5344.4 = 11.9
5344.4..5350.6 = 9.12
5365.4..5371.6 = 10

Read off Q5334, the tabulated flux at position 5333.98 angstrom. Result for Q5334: 11.9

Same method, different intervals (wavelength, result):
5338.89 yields 13.7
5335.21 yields 13.4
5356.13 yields 14.4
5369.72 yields 11.1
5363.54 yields 12.6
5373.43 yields 11.9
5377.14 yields 13.3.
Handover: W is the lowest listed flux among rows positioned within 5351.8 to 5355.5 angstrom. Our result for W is 10.2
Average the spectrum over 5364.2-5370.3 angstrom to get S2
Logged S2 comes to 11.7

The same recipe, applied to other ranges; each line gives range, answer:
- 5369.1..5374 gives 10.4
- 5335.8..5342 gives 11.5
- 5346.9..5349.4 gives 12.8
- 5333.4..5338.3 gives 11.7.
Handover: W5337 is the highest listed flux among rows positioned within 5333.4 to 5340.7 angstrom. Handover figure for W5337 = 13.7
